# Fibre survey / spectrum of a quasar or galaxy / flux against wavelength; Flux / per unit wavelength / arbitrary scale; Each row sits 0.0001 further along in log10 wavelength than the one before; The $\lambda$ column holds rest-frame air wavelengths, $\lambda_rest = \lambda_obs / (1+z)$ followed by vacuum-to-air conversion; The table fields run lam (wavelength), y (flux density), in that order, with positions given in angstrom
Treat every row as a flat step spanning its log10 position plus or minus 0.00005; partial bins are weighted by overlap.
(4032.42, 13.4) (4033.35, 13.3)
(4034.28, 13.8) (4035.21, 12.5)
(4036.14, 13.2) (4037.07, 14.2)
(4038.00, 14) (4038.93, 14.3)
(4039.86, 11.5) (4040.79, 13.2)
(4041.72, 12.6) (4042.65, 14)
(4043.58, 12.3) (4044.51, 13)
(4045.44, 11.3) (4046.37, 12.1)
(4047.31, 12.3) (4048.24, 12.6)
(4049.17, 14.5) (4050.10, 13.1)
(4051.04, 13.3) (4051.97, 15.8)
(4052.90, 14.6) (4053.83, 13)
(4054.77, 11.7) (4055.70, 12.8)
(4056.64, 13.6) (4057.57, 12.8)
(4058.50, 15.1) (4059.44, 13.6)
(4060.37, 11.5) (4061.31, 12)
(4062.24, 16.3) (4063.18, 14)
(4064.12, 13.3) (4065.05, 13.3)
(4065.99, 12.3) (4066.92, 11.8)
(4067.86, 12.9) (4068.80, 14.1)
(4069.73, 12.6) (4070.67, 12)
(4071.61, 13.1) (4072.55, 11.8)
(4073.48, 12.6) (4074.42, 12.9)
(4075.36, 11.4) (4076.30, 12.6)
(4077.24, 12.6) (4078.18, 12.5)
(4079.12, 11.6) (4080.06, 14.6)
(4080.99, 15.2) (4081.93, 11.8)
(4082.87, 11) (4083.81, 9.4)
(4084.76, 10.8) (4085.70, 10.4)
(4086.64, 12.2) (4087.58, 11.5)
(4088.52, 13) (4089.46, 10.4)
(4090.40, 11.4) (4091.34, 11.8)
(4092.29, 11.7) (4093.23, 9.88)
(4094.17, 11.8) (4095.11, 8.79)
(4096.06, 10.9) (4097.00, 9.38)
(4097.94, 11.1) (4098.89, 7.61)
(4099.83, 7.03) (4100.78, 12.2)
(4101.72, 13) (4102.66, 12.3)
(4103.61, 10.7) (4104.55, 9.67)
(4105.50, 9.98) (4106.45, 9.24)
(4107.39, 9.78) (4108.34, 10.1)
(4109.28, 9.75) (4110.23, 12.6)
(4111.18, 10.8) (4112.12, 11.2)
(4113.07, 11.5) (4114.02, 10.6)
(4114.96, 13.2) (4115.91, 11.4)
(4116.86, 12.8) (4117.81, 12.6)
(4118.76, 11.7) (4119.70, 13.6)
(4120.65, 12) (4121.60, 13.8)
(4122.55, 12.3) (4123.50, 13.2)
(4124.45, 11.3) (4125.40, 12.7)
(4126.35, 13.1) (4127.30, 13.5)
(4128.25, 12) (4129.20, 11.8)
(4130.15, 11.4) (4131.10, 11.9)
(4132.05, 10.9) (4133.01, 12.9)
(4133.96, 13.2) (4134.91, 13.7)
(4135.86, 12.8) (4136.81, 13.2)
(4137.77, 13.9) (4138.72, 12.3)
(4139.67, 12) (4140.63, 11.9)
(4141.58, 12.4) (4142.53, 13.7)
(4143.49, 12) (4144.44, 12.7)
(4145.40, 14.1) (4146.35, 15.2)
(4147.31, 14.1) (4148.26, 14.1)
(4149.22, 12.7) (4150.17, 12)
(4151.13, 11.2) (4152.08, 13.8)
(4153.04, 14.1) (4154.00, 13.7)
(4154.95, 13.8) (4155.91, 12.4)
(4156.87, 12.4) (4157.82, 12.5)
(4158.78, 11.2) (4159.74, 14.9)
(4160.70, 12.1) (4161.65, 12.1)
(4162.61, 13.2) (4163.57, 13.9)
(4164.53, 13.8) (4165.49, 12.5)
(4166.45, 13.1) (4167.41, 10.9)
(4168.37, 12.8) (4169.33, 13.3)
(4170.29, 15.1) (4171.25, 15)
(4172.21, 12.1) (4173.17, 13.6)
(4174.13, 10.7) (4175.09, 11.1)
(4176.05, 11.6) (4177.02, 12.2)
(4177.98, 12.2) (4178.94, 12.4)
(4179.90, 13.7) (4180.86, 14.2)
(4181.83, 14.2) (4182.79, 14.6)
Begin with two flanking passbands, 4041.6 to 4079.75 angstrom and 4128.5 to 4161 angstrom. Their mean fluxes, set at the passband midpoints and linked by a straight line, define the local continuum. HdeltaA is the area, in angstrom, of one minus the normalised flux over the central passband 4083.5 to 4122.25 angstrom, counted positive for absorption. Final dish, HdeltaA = 5.5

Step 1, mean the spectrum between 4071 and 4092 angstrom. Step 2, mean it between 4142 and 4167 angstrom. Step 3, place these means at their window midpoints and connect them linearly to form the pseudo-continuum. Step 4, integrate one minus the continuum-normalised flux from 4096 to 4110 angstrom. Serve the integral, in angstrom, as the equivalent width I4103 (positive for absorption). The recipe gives 2.4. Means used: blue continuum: 12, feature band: 10.2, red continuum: 13.1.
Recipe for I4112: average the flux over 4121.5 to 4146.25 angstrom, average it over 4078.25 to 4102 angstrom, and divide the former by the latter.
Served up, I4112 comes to 1.14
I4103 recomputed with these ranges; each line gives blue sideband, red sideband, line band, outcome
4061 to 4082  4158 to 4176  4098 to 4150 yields 3.4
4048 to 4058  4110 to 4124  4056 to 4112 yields 4.9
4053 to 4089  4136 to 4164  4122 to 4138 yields 0.4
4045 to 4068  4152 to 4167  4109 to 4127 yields 1.3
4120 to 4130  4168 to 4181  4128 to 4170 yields -0.5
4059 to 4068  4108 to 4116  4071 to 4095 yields 1.0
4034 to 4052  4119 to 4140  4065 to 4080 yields 0.5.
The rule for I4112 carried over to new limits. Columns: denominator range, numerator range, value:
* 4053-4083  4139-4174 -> 1.01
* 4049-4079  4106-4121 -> 0.87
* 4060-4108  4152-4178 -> 1.10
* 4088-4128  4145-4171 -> 1.16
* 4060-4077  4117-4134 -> 0.97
